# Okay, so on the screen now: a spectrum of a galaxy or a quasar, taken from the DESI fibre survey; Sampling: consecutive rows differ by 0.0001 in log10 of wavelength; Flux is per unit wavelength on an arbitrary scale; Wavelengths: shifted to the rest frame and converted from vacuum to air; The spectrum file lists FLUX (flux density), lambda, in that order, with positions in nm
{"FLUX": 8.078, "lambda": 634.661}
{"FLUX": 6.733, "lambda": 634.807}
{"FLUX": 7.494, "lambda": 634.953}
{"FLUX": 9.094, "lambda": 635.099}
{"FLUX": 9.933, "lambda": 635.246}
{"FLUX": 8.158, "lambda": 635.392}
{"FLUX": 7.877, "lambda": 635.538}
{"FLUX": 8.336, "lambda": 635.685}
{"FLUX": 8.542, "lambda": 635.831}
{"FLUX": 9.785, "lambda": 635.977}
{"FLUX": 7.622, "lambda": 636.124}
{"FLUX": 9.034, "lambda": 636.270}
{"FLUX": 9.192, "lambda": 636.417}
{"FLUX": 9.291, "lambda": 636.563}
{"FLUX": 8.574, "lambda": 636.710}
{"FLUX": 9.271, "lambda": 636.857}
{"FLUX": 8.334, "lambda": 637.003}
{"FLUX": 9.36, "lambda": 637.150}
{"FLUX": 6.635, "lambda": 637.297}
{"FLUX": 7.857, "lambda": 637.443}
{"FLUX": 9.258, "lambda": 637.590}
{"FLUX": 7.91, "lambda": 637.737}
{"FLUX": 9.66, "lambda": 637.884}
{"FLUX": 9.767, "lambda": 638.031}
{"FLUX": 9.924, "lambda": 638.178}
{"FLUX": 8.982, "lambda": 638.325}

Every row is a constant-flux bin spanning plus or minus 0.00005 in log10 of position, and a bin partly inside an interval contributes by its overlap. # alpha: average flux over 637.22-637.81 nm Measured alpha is 7.92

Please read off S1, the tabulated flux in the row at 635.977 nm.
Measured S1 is 9.785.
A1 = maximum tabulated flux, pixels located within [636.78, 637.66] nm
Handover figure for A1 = 9.36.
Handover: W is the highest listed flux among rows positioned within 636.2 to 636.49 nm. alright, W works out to 9.192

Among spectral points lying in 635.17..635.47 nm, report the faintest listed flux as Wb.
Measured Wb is 8.158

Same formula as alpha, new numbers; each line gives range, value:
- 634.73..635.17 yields 7.78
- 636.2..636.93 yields 9.07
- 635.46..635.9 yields 8.25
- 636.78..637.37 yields 8.4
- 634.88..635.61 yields 8.51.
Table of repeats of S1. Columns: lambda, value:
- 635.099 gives 9.094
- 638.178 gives 9.924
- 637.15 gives 9.36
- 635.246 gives 9.933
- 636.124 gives 7.622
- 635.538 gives 7.877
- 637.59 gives 9.258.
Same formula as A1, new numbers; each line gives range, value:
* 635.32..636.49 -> 9.785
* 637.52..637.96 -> 9.66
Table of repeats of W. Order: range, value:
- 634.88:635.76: 9.933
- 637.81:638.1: 9.767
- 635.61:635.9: 8.542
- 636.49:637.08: 9.291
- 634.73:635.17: 9.094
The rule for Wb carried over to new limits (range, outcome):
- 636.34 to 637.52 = 6.635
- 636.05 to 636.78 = 7.622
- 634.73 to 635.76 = 6.733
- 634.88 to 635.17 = 7.494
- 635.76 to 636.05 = 8.542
